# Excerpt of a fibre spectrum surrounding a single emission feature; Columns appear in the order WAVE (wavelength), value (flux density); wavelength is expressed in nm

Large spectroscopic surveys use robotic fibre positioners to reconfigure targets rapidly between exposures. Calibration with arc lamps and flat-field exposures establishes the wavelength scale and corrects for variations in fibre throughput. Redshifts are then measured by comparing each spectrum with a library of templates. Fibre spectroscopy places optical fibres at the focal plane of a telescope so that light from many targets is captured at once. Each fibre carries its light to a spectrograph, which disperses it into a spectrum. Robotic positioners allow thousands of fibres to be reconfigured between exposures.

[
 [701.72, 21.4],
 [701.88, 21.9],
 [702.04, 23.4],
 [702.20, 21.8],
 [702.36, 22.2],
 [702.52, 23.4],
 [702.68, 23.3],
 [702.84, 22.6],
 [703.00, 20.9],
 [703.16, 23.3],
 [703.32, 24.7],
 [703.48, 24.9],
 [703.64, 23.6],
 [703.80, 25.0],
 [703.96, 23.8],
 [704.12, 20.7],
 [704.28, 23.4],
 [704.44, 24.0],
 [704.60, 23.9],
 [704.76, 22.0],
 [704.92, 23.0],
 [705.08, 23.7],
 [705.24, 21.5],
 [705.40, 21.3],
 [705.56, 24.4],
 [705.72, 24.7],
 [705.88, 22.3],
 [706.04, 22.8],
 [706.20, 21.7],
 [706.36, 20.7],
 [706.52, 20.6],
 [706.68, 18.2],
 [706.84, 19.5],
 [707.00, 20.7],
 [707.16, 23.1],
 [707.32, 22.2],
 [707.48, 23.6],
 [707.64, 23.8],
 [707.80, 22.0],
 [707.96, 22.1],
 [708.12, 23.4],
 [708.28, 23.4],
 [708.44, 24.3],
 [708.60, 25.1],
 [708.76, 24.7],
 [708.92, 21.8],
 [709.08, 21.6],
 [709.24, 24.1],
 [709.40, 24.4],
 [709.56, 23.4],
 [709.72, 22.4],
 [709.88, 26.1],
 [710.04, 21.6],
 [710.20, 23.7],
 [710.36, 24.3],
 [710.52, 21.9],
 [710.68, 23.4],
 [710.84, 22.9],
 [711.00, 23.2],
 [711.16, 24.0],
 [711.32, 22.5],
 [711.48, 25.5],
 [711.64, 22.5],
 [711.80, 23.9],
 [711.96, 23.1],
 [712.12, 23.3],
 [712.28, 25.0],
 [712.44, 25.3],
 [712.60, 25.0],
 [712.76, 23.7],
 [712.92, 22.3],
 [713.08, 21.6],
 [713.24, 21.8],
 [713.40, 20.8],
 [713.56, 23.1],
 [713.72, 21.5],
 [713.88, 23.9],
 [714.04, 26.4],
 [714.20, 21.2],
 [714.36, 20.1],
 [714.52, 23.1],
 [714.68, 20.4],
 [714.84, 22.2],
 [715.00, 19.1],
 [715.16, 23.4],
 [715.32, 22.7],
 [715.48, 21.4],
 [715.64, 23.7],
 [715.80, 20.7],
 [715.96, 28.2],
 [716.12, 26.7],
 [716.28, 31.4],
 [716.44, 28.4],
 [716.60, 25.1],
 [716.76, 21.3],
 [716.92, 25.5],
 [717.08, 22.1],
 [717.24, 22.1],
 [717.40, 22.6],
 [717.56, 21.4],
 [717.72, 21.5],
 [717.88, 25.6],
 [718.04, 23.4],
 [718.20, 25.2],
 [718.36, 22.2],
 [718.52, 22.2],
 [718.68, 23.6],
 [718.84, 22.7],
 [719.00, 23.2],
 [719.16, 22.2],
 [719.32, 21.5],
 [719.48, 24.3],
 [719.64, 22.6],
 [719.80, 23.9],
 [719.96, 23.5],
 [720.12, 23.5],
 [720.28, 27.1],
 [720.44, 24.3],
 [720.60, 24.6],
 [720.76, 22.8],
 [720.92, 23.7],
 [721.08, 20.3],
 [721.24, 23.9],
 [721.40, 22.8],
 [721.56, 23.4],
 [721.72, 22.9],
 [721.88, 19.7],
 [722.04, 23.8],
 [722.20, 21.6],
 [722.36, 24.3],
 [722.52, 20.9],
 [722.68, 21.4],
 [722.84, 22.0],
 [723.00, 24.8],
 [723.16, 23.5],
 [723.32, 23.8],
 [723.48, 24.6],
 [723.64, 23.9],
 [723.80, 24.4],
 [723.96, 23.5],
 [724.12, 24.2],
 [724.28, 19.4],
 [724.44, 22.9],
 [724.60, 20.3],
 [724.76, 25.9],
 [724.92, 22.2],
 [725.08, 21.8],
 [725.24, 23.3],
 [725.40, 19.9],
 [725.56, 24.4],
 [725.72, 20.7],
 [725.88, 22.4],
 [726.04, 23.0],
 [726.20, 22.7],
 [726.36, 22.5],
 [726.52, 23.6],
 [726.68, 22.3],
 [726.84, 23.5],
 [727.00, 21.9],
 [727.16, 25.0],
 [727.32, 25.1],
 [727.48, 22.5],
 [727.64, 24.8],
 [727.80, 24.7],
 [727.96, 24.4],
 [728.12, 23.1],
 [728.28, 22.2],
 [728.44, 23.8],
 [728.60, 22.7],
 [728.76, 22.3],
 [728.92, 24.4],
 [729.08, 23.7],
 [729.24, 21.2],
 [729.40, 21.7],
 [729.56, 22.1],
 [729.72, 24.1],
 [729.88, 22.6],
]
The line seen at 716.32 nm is [N II]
